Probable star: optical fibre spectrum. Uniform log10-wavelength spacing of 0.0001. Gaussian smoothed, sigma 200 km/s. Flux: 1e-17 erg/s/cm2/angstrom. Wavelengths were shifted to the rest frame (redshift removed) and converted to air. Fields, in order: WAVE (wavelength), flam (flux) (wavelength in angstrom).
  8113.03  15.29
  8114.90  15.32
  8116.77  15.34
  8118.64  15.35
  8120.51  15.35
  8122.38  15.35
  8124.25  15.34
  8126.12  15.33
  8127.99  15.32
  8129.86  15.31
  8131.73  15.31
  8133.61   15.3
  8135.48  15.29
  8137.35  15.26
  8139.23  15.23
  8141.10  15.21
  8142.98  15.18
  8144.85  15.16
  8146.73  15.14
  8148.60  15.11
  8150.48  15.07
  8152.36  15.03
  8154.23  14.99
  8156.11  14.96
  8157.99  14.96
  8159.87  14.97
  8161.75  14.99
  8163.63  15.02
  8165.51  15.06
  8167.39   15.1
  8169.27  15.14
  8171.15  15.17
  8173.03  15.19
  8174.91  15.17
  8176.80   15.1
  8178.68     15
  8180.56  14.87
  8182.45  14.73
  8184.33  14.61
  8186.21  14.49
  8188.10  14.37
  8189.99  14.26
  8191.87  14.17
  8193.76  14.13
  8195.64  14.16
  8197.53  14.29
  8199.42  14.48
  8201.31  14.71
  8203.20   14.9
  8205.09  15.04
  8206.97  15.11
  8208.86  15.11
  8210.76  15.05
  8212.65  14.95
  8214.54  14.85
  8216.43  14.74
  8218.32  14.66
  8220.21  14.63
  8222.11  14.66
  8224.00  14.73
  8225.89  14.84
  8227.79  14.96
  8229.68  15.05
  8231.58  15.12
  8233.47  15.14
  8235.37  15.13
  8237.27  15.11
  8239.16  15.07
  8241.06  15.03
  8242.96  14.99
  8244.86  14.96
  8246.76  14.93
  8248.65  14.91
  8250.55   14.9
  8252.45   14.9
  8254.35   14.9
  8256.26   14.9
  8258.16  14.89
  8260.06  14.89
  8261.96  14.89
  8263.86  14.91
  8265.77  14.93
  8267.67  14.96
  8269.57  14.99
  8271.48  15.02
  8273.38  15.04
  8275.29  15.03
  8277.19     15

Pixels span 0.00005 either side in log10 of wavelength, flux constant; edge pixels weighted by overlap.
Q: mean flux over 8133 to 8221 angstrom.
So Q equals 14.9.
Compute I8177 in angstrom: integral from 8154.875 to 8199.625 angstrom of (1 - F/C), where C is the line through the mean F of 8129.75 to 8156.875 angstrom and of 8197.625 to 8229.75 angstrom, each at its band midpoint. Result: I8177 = 0.7 angstrom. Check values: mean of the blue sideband 15.2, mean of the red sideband 14.8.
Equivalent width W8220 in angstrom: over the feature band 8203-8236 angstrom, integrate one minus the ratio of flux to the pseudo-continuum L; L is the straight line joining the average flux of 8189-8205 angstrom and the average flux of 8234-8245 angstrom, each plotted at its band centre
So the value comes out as -0.4 angstrom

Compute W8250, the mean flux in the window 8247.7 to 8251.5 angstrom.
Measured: 14.9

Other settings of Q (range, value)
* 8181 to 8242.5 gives 14.8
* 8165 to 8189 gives 14.9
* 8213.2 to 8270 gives 14.9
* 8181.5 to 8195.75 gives 14.4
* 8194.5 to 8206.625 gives 14.6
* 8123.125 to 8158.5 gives 15.2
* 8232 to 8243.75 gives 15.1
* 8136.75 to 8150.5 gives 15.2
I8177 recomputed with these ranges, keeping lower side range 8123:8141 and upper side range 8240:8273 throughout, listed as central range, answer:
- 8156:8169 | 0.2 angstrom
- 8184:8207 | 0.9 angstrom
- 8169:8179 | 0.0 angstrom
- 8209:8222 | 0.2 angstrom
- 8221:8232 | 0.1 angstrom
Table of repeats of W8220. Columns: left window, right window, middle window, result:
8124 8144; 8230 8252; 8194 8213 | 0.46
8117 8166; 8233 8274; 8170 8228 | 1.26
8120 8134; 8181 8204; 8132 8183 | -0.62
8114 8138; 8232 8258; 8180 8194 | 0.64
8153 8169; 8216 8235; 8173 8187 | 0.08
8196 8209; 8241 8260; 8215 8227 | 0.08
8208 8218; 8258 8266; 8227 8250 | -0.19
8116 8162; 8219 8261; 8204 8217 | 0.02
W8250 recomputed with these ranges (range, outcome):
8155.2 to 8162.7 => 15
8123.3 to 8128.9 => 15.3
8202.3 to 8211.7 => 15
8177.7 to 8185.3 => 14.8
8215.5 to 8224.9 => 14.7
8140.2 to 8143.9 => 15.2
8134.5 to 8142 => 15.3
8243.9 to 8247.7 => 14.9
